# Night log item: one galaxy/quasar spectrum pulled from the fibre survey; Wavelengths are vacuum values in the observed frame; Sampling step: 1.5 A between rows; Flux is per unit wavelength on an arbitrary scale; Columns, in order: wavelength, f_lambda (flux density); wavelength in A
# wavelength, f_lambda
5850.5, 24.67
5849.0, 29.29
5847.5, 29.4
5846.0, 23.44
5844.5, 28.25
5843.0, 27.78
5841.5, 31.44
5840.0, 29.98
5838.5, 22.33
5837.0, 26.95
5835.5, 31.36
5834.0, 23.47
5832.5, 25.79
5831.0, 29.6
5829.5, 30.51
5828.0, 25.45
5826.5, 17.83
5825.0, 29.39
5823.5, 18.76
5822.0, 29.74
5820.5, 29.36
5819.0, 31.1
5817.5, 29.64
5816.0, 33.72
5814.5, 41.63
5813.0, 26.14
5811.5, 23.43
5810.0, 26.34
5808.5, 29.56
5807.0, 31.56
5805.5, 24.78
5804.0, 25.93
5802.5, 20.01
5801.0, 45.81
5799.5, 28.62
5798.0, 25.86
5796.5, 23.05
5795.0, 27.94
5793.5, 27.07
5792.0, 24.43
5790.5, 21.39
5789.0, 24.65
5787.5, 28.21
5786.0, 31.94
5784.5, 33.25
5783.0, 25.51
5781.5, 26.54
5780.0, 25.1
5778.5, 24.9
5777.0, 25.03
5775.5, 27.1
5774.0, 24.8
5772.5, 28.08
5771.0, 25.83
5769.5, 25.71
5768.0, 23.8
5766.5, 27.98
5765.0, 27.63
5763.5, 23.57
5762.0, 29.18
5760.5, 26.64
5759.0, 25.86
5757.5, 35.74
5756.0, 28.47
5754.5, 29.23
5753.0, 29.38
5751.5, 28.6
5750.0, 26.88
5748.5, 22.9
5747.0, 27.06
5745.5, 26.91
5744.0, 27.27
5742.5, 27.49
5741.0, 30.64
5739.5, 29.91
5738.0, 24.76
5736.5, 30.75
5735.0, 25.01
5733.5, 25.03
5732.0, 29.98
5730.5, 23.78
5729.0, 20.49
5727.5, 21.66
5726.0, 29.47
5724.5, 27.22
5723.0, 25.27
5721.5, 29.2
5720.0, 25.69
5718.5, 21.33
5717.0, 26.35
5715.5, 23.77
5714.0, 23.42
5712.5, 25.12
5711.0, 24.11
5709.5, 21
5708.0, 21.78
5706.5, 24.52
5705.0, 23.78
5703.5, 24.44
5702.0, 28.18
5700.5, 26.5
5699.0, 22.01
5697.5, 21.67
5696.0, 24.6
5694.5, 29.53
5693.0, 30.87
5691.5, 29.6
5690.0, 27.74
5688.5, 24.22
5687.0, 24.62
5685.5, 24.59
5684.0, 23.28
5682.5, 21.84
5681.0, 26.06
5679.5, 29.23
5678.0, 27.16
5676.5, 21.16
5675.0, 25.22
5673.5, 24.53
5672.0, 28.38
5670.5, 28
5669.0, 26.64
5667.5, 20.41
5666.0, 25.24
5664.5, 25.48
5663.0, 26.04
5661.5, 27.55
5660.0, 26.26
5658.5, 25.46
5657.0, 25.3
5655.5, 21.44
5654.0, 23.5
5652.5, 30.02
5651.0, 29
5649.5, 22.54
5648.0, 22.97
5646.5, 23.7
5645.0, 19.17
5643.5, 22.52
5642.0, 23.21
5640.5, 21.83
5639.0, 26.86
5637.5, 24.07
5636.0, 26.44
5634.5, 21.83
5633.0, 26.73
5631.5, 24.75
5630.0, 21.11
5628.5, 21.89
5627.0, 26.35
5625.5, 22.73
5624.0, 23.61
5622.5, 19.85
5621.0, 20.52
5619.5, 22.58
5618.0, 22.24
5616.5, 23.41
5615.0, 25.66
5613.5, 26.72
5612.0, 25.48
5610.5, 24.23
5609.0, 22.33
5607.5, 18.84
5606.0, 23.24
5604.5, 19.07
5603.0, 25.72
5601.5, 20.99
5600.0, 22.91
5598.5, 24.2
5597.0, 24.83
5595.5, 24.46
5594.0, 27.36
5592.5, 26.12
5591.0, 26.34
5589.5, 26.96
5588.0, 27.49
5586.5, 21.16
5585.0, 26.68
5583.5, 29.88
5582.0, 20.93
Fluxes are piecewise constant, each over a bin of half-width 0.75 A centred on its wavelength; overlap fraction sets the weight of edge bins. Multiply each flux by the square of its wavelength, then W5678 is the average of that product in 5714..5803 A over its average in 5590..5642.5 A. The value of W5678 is 1.2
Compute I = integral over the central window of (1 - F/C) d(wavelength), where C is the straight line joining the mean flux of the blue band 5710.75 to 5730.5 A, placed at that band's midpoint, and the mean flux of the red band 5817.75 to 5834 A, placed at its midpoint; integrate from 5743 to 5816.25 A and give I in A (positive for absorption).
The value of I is -4.7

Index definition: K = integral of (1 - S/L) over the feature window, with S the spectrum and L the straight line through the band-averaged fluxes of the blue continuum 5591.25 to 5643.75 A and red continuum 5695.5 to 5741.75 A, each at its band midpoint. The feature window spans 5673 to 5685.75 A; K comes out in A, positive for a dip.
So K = -0.11 A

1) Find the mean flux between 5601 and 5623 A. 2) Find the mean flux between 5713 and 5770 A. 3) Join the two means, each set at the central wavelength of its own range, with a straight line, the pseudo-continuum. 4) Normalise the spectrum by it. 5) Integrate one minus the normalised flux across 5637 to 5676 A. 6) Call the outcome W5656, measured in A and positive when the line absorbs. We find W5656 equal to -1.1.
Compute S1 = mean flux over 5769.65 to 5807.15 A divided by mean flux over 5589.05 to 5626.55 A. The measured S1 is 1.14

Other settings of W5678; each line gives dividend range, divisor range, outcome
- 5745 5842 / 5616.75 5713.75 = 1.17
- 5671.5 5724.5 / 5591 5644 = 1.10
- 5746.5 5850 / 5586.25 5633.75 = 1.24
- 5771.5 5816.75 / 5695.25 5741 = 1.13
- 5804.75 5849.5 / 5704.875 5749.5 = 1.13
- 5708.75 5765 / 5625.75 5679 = 1.11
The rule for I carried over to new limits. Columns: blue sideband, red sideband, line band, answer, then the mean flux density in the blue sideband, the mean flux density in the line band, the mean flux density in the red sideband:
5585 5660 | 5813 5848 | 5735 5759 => -1.6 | 23.9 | 28.2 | 28.1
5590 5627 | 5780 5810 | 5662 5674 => -0.4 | 23.6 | 25.7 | 27.6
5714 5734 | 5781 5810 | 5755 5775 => -0.4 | 25.3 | 27.2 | 27.7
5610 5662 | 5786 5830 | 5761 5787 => 0.1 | 24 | 26.8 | 27.7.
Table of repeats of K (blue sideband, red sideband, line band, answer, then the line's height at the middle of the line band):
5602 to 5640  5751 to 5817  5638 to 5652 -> 0.2 A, 24.1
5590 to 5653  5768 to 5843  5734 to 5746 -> -0.8 A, 26.1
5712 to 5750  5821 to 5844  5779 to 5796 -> -0.3 A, 26.4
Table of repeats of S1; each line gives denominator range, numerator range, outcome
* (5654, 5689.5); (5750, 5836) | 1.10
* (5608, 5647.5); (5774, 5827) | 1.18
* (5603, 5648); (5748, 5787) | 1.18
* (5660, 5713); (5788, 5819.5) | 1.11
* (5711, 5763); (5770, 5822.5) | 1.04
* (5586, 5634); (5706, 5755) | 1.09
